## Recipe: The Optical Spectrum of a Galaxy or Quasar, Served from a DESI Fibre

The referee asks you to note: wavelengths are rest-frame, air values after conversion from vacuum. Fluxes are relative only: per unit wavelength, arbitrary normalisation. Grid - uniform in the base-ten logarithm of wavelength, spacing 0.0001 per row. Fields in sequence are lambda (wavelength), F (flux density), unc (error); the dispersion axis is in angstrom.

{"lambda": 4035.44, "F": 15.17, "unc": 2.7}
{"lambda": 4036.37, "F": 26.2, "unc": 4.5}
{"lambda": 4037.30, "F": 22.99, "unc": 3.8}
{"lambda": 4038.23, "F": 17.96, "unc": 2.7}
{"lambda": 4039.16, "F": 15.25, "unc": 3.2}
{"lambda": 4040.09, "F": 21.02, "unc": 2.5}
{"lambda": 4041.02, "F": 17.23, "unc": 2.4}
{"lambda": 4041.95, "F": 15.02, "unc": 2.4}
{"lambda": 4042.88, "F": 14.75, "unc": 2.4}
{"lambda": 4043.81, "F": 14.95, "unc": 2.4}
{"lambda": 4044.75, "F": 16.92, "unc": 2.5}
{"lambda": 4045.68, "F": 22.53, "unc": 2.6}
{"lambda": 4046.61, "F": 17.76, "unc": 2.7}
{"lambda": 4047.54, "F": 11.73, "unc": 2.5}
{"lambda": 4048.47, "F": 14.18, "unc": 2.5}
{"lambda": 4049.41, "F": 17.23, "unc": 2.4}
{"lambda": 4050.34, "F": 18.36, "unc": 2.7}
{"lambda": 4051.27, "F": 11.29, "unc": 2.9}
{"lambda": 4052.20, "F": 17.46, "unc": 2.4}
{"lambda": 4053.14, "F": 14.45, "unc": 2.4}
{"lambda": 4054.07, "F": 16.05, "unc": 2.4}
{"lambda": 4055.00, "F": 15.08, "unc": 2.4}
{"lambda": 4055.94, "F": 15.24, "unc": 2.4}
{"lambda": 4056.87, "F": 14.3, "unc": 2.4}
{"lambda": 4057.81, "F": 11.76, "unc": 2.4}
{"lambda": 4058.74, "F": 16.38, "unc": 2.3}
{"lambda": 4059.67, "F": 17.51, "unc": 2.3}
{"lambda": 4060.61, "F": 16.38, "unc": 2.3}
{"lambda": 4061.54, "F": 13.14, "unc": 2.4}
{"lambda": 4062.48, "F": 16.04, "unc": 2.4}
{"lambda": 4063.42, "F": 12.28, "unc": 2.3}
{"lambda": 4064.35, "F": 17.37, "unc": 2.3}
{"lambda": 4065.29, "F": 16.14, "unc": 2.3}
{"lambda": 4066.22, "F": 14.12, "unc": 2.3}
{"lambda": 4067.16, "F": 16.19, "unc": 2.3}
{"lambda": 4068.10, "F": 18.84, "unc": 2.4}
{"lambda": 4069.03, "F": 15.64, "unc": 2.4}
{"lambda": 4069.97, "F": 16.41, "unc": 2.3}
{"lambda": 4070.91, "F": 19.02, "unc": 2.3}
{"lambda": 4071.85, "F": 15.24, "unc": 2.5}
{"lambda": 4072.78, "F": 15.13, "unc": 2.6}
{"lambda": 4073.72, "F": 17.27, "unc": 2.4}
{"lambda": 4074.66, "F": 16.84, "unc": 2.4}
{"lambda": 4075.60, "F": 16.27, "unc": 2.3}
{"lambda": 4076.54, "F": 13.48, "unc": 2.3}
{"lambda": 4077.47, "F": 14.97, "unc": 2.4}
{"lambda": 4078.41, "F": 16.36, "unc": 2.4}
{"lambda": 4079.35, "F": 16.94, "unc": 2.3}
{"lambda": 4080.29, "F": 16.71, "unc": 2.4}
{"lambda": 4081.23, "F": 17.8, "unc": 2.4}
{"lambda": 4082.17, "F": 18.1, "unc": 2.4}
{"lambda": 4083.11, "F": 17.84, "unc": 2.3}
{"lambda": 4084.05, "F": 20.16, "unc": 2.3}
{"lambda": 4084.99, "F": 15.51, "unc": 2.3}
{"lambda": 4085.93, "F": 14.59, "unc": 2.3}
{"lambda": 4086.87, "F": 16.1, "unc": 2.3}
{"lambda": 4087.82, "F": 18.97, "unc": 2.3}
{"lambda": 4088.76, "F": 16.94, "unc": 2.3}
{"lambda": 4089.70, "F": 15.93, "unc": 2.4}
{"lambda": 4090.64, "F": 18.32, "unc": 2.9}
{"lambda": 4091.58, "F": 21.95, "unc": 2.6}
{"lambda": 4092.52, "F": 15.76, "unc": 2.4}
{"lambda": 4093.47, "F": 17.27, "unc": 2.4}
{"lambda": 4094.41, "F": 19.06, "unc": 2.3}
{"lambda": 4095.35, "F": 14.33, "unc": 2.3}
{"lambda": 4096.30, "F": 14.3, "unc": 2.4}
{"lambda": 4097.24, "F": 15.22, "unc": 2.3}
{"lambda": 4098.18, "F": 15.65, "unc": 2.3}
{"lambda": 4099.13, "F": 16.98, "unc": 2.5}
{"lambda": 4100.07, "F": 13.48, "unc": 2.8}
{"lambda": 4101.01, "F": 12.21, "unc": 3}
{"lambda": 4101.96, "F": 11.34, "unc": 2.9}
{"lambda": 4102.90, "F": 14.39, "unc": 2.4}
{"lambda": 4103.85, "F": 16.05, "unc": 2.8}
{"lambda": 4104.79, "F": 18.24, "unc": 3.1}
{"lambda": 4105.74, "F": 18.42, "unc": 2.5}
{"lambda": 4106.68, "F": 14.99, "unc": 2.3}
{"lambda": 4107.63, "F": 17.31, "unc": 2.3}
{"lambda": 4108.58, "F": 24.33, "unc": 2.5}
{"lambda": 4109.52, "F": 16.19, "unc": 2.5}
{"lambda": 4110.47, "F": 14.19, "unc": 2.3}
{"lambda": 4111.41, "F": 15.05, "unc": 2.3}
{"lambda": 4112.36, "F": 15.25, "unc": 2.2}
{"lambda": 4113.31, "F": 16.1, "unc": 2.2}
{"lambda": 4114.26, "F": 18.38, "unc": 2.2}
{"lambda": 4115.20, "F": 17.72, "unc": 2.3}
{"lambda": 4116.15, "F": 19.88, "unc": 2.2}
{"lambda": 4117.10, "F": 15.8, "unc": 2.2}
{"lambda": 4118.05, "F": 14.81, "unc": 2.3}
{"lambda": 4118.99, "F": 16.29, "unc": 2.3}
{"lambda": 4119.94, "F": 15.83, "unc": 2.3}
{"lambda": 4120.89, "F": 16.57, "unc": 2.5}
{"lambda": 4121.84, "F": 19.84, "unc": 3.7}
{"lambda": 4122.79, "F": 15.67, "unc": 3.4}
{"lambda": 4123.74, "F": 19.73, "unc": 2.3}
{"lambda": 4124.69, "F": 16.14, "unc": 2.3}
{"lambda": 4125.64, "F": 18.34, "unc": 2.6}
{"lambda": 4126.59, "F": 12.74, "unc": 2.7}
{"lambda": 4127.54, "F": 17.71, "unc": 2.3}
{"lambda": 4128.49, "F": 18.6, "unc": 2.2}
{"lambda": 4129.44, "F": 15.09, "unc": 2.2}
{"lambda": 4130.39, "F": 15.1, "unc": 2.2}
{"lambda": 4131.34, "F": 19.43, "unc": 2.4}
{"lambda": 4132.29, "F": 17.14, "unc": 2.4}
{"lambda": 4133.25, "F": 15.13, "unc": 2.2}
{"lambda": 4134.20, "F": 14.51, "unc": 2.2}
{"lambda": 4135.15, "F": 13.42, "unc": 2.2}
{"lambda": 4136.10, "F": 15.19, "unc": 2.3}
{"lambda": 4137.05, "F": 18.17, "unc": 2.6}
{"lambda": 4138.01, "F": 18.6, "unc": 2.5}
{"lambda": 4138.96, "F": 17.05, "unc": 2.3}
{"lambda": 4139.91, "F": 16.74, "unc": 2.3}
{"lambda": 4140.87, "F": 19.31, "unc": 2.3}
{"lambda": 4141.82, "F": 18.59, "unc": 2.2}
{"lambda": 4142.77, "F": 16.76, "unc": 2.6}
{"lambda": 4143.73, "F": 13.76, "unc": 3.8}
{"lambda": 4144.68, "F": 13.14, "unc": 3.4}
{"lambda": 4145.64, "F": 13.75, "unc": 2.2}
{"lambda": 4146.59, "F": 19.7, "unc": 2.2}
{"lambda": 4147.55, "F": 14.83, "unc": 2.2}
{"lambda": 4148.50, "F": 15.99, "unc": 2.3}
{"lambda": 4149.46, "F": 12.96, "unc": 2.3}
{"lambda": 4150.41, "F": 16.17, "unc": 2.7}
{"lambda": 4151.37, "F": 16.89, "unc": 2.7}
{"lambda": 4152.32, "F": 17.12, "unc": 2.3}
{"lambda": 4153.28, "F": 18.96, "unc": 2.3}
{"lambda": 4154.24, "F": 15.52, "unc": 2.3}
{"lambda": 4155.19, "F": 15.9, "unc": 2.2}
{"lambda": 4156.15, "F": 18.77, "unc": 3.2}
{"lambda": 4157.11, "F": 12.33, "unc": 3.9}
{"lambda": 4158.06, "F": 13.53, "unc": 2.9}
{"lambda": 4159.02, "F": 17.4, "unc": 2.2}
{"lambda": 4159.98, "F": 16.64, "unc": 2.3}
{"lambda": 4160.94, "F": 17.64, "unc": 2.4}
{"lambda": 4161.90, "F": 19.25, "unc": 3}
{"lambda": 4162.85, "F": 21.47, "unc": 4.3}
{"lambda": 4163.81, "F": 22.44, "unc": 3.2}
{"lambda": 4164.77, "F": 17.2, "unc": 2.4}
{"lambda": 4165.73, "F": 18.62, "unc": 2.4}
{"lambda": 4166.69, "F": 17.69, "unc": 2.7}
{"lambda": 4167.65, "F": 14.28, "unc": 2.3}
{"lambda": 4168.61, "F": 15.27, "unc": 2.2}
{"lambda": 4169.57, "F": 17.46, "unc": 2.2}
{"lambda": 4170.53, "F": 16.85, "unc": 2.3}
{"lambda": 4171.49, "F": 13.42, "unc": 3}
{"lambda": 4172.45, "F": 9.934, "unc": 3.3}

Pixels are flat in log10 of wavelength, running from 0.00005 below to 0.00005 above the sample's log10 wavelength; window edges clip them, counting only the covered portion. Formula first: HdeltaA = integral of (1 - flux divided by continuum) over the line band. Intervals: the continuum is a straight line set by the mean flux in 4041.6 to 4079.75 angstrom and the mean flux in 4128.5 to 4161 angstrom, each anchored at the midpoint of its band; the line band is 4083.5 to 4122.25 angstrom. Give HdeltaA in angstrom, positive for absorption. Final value -1.4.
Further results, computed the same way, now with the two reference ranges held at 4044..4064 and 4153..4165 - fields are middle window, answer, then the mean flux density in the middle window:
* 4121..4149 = 0.7 angstrom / 16.6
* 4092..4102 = 0.6 angstrom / 15.2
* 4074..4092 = -1.1 angstrom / 17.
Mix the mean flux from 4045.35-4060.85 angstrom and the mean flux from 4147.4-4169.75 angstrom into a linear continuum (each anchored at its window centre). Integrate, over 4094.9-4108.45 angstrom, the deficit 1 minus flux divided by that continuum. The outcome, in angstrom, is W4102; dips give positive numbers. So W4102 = 0.7 angstrom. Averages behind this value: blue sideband 15.7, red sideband 16.9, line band 15.4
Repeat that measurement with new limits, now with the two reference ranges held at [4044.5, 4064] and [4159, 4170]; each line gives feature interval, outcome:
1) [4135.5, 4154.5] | 1.2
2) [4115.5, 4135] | 0.5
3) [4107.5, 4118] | -0.2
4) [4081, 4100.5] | -0.6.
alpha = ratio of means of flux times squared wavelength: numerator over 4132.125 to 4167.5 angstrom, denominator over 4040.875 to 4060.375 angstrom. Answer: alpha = 1.1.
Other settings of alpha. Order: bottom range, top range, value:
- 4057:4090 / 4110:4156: 1.04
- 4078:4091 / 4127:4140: 0.99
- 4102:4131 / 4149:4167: 1.05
